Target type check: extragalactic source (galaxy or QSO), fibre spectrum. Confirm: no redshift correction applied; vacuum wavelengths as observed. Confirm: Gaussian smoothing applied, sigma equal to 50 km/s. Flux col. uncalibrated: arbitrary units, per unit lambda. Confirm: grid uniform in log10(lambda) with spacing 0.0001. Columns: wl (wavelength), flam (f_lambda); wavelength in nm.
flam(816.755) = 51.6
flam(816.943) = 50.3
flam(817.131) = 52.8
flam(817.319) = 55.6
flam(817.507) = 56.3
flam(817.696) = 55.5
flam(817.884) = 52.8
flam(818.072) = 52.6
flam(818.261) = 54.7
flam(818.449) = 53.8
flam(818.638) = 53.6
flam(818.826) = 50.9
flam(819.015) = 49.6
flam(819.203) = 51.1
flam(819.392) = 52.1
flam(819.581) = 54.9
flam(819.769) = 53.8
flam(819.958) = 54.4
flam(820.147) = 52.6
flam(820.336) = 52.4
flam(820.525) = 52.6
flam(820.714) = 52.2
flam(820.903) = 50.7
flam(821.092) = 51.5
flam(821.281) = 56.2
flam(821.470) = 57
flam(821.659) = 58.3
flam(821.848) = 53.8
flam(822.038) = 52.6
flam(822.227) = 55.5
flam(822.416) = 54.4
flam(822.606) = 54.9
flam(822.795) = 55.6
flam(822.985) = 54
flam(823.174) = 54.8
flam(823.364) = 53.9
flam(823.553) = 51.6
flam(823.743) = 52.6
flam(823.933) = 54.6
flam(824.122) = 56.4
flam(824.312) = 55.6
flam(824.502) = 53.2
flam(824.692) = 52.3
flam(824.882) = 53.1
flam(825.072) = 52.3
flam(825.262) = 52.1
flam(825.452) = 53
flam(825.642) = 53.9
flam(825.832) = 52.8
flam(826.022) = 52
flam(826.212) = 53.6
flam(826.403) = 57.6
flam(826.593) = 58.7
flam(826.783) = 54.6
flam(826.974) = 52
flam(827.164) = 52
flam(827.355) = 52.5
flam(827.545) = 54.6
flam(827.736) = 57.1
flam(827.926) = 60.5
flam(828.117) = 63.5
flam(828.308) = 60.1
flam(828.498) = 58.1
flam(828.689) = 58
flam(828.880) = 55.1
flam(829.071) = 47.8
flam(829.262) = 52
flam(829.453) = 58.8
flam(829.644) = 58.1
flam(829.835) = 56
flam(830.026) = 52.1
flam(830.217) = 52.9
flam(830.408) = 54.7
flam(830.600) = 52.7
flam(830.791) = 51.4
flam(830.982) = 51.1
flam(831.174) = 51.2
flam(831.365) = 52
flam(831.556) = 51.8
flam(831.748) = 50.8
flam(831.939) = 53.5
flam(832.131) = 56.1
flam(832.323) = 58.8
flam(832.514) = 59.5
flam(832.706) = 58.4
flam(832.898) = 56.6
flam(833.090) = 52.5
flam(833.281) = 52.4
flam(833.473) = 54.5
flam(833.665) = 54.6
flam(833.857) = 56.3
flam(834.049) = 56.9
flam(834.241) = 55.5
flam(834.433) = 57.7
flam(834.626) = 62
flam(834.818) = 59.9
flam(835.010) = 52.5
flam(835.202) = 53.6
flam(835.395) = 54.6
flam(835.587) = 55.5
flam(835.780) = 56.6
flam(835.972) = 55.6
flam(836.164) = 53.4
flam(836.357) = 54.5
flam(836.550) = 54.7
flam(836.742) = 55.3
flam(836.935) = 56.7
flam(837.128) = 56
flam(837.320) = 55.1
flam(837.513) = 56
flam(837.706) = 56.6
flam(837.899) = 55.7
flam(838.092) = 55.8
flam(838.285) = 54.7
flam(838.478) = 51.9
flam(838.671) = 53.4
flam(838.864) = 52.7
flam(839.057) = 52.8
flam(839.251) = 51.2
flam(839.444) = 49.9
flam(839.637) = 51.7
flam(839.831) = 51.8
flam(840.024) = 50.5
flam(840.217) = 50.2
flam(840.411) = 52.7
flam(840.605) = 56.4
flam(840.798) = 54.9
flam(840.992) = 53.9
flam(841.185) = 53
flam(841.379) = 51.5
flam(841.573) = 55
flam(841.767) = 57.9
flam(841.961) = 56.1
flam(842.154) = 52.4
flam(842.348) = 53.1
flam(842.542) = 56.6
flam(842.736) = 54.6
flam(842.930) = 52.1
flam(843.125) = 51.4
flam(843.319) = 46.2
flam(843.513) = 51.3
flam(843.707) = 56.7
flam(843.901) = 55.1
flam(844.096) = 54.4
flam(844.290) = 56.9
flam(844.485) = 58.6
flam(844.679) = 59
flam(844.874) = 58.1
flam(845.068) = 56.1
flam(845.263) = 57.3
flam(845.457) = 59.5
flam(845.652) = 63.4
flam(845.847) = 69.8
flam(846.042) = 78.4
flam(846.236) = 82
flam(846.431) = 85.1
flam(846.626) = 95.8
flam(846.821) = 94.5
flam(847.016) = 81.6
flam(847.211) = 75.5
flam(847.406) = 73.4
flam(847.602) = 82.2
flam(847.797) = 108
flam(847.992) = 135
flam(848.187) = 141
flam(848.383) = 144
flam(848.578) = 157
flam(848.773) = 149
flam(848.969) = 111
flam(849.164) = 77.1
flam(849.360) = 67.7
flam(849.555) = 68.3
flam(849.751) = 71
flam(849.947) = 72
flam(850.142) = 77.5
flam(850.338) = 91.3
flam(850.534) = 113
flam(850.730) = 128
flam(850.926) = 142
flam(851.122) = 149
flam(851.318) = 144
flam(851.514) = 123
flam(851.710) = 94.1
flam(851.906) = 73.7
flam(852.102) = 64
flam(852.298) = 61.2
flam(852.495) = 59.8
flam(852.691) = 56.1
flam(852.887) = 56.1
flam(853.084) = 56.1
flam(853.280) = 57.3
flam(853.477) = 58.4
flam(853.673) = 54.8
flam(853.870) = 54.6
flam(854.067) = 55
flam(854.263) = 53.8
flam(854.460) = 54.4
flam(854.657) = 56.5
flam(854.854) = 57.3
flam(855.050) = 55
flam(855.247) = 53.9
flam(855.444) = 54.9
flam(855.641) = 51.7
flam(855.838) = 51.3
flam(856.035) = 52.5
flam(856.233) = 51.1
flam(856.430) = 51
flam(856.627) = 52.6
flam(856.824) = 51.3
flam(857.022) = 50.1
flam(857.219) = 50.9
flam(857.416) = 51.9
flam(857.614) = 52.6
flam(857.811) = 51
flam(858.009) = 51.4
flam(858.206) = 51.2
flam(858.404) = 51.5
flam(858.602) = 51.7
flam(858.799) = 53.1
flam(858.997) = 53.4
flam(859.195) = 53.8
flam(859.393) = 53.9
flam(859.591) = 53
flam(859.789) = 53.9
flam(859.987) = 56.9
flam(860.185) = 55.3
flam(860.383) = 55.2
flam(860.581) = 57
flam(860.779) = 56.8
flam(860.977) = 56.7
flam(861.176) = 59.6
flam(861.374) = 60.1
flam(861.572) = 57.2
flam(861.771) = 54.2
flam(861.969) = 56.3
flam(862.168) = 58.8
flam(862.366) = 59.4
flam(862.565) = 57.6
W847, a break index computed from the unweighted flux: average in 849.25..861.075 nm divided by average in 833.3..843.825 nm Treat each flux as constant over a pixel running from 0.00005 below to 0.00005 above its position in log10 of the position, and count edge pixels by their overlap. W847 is 1.20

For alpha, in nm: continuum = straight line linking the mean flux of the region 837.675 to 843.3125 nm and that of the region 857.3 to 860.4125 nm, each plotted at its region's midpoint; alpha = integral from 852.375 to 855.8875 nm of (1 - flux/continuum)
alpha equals -0.16 nm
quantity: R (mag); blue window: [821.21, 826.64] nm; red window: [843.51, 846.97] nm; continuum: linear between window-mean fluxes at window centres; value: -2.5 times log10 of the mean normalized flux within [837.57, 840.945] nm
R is 0.19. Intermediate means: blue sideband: 54.3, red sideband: 66.9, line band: 53.1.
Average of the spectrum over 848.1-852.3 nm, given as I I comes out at 106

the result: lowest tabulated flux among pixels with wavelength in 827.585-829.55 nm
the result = 47.8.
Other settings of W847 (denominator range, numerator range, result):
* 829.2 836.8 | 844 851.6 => 1.69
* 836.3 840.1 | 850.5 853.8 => 1.61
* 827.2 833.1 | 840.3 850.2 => 1.33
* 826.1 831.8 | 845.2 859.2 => 1.38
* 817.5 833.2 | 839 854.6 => 1.36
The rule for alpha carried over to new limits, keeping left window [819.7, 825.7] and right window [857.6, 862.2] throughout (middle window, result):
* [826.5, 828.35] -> -0.087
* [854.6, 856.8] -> 0.054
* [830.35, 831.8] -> 0.056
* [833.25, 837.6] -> -0.126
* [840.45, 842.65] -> -0.011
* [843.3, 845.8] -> -0.119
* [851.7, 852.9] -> -0.232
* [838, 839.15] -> 0.014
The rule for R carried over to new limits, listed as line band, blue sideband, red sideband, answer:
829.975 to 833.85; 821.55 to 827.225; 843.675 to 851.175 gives 0.21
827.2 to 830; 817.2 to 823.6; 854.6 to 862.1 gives -0.05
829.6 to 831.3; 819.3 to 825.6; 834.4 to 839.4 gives 0.03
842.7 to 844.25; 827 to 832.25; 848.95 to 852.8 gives 0.43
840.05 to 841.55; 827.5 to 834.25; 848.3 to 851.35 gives 0.49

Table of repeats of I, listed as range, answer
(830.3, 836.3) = 54.9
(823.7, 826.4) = 53.5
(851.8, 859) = 54.7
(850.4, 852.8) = 100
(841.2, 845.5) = 54.9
